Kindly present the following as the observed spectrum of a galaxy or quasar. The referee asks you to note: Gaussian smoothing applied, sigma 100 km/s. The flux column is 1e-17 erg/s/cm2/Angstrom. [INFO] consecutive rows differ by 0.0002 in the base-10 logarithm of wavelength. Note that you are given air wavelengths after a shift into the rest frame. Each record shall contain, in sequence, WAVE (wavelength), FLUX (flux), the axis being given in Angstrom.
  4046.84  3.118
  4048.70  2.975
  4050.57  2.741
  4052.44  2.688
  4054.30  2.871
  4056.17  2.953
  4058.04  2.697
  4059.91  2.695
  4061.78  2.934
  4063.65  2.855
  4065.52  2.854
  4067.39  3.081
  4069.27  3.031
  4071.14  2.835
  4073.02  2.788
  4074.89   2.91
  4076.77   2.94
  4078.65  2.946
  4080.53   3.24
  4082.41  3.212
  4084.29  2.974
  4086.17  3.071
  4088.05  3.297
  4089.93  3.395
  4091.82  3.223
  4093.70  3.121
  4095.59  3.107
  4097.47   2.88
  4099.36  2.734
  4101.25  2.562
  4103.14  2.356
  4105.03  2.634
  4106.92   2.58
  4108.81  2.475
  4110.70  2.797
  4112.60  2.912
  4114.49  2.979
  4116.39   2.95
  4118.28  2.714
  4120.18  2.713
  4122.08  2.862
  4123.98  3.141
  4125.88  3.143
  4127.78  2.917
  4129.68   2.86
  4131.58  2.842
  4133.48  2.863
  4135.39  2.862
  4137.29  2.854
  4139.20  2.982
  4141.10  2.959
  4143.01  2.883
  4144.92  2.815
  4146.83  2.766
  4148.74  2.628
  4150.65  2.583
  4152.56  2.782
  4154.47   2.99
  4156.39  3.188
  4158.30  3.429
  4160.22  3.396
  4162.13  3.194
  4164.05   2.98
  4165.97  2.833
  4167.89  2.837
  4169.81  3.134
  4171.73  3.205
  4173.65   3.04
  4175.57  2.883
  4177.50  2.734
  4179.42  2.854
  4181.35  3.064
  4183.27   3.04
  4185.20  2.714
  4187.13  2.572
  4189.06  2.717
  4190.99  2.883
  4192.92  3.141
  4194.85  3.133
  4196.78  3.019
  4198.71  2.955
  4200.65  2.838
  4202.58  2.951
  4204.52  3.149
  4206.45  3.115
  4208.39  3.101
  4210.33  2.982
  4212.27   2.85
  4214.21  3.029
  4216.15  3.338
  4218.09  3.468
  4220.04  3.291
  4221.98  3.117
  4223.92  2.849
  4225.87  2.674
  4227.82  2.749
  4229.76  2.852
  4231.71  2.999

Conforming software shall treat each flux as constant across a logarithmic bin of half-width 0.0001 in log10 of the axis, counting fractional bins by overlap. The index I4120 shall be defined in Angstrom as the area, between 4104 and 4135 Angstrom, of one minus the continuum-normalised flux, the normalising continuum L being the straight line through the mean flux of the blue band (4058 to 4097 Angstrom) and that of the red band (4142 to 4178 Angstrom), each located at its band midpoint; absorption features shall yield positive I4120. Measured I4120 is 1.6 Angstrom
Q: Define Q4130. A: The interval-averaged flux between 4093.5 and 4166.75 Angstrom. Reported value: 2.88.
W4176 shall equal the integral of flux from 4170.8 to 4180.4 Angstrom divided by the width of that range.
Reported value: 2.94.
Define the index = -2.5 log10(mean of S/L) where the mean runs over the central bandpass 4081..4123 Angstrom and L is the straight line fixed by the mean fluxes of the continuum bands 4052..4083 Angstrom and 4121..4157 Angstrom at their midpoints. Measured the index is 0.00 mag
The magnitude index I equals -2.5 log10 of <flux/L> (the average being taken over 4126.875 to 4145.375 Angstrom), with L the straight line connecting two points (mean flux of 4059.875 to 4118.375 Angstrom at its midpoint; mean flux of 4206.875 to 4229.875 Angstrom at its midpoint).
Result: 0.027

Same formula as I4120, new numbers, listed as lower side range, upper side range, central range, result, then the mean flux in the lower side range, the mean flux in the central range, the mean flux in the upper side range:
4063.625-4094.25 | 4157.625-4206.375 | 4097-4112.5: 2.04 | 3.05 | 2.63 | 2.99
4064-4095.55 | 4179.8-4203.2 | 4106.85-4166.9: 1.54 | 3.06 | 2.91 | 2.92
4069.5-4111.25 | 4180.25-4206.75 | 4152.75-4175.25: -1.20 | 2.92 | 3.09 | 2.95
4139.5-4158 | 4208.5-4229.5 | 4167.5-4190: 0.29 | 2.87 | 2.9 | 3.03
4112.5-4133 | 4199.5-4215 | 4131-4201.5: 0.52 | 2.91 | 2.94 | 3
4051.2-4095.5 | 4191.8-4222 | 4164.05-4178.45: 0.51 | 2.98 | 2.95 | 3.09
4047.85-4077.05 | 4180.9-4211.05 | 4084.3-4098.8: -1.25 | 2.86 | 3.13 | 2.96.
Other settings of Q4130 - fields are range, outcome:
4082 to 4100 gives 3.11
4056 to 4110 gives 2.91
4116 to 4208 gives 2.94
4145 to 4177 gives 2.98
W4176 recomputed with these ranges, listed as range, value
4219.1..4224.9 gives 3.09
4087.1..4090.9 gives 3.34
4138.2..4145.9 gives 2.91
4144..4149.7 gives 2.74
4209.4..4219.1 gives 3.13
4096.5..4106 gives 2.64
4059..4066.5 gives 2.84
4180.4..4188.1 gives 2.85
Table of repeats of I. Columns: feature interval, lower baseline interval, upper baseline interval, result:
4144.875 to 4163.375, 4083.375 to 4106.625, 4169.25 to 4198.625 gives -0.02 mag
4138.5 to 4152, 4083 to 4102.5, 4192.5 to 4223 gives 0.10 mag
